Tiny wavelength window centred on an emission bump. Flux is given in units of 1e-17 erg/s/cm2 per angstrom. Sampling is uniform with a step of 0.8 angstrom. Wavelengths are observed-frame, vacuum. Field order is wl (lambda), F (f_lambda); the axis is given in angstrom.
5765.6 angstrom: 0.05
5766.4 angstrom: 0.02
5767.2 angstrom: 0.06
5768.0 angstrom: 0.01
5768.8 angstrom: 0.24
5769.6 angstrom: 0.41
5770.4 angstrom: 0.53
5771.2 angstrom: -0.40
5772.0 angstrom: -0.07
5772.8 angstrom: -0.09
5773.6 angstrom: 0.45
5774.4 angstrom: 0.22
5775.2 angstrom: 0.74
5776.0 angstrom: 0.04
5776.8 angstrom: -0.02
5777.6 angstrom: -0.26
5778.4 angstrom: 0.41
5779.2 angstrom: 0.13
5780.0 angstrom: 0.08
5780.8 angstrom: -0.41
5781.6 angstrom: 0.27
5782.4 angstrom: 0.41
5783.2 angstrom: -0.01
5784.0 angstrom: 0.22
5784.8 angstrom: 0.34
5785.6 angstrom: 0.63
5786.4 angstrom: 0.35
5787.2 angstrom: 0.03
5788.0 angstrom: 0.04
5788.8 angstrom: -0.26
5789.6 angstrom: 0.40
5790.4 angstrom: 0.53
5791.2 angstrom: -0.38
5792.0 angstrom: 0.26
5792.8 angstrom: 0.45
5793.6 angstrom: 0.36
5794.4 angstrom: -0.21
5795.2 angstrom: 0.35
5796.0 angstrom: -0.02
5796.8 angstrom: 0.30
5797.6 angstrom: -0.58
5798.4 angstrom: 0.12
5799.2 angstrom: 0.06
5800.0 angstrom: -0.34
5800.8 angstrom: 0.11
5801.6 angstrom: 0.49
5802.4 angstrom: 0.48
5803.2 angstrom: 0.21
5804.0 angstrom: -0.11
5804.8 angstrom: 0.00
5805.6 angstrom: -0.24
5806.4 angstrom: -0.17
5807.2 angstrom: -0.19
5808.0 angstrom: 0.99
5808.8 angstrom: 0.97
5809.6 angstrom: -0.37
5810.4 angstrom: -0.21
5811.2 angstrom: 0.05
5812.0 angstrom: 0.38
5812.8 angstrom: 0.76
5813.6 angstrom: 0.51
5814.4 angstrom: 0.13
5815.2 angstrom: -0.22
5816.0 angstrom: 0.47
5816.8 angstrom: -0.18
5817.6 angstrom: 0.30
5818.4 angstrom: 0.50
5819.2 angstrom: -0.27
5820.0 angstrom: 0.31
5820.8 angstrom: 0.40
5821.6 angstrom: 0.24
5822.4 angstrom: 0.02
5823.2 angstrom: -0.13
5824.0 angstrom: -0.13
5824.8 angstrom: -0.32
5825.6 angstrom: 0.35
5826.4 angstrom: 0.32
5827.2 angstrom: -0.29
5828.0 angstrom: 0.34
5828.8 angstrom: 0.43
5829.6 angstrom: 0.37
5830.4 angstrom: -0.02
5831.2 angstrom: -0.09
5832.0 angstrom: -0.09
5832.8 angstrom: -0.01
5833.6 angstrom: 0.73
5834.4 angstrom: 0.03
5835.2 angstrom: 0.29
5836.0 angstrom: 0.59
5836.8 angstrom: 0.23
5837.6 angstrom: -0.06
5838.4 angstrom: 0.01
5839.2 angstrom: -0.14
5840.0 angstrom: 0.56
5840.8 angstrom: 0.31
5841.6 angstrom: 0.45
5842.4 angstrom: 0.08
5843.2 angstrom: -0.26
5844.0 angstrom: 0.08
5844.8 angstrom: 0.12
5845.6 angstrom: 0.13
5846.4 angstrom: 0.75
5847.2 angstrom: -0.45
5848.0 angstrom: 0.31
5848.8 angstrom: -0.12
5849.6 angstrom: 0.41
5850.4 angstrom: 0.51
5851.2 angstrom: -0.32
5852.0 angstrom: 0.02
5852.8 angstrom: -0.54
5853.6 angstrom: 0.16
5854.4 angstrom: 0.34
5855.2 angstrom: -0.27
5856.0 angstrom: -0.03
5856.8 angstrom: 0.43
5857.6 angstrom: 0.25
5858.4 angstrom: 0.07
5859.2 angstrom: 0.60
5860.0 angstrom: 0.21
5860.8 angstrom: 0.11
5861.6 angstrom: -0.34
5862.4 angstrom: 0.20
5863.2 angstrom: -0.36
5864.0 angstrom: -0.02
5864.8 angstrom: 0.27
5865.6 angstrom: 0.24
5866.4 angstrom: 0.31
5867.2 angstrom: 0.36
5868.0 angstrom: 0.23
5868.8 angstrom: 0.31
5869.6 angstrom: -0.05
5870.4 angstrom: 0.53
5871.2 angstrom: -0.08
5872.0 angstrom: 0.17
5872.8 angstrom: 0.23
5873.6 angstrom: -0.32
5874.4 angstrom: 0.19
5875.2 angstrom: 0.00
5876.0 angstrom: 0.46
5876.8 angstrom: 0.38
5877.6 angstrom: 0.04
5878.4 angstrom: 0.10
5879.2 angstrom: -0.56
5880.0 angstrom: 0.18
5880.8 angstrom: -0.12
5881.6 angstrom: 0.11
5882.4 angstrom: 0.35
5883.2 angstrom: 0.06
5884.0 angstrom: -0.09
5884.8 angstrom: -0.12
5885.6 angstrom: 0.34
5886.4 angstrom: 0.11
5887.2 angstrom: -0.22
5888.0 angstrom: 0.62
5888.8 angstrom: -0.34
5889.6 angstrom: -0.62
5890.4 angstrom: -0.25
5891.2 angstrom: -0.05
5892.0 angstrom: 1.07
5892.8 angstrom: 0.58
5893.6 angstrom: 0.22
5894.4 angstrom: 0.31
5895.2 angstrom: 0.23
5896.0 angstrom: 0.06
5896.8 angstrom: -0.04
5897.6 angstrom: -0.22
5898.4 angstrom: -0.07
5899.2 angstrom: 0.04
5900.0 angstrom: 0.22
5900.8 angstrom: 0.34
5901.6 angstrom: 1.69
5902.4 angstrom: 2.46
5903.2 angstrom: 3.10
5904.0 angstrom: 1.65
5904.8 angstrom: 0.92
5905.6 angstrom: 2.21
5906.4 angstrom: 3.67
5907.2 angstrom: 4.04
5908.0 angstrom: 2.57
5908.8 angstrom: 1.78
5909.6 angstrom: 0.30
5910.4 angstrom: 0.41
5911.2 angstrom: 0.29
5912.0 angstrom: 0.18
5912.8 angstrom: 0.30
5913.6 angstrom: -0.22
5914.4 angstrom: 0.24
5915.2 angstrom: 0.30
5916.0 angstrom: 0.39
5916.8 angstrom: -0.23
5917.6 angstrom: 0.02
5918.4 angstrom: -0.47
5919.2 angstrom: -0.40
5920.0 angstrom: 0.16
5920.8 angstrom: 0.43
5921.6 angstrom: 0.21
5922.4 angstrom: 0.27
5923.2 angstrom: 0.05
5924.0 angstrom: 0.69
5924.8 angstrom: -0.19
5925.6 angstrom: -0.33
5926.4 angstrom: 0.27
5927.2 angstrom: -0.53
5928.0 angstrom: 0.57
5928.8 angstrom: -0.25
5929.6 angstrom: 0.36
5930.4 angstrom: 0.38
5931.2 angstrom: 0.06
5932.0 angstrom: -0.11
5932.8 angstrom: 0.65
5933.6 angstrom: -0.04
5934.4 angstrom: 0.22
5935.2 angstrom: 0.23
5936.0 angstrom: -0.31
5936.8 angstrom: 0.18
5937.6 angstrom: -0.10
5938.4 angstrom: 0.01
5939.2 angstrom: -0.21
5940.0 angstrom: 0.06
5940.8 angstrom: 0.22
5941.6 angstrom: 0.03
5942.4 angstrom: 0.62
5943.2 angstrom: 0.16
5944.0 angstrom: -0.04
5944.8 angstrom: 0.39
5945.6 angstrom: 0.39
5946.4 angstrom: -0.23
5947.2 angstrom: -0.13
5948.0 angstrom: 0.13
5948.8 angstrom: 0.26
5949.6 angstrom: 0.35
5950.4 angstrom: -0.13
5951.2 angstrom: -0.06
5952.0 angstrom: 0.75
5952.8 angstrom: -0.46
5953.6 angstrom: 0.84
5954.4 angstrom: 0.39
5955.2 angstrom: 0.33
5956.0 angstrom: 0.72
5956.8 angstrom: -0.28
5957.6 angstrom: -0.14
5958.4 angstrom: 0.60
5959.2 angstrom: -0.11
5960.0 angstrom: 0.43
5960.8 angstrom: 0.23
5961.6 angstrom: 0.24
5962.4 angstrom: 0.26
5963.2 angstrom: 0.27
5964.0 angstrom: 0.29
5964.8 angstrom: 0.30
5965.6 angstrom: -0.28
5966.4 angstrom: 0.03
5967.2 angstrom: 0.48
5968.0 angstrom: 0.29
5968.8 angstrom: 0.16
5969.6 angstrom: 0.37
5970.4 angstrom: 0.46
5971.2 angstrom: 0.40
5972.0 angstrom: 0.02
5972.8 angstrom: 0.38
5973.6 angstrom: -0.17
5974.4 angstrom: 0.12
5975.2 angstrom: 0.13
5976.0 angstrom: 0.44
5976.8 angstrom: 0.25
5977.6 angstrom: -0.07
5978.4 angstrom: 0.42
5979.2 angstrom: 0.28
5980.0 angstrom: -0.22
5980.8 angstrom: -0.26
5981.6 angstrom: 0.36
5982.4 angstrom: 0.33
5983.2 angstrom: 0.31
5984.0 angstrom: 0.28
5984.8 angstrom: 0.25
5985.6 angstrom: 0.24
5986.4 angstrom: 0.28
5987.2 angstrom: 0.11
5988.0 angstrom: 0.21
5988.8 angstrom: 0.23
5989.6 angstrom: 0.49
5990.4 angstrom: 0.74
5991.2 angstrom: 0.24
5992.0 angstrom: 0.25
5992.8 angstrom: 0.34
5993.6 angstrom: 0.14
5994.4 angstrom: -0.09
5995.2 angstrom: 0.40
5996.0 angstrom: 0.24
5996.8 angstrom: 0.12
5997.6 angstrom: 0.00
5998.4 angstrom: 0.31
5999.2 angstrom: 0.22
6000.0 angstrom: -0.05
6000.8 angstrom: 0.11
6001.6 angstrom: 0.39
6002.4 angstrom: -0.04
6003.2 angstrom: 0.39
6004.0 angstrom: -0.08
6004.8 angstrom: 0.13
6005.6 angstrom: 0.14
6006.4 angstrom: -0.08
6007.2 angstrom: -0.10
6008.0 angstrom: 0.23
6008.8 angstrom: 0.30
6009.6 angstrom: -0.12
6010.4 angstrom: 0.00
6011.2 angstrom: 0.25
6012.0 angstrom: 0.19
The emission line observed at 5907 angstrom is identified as [O II] 3727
